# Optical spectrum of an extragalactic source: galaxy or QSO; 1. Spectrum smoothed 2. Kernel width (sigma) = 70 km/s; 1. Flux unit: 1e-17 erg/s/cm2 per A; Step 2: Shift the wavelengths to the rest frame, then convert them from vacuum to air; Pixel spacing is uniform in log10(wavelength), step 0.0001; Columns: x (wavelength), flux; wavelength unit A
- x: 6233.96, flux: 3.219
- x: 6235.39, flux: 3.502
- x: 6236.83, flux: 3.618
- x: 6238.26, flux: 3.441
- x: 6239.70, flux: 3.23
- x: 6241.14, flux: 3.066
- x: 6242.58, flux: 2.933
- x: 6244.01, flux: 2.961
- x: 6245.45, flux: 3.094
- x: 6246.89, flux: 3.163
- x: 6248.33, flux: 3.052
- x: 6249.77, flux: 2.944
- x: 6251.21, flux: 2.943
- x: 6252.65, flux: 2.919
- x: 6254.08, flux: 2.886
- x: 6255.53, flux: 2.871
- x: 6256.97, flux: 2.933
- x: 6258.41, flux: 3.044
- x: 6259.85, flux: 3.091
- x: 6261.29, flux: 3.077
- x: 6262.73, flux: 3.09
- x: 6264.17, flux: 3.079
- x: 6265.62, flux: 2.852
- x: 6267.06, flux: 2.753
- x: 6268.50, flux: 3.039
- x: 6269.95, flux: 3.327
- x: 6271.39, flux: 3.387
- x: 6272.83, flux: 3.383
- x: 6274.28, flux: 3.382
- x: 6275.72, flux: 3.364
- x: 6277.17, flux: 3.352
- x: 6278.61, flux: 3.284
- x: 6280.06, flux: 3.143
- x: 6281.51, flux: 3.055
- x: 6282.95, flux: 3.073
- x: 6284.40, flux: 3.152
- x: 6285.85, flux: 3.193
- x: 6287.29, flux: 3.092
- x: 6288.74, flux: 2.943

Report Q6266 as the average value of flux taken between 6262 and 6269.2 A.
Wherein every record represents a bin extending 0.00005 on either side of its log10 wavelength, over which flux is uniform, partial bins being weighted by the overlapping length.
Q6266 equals 2.96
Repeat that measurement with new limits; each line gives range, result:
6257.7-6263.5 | 3.08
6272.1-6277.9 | 3.37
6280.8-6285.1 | 3.1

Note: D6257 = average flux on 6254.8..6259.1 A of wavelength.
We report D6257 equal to 2.94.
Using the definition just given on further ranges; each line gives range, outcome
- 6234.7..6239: 3.52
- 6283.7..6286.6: 3.18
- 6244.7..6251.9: 3.04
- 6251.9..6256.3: 2.89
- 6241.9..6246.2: 3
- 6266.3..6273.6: 3.18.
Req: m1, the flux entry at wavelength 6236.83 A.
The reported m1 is 3.618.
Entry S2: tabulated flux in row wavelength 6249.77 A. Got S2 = 2.944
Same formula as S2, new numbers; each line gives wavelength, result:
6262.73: 3.09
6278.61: 3.284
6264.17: 3.079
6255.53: 2.871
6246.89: 3.163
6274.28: 3.382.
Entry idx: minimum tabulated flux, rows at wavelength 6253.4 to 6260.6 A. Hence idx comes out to 2.871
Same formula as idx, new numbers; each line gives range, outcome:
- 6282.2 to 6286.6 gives 3.073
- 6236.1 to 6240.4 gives 3.23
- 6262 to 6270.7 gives 2.753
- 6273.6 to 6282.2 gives 3.055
